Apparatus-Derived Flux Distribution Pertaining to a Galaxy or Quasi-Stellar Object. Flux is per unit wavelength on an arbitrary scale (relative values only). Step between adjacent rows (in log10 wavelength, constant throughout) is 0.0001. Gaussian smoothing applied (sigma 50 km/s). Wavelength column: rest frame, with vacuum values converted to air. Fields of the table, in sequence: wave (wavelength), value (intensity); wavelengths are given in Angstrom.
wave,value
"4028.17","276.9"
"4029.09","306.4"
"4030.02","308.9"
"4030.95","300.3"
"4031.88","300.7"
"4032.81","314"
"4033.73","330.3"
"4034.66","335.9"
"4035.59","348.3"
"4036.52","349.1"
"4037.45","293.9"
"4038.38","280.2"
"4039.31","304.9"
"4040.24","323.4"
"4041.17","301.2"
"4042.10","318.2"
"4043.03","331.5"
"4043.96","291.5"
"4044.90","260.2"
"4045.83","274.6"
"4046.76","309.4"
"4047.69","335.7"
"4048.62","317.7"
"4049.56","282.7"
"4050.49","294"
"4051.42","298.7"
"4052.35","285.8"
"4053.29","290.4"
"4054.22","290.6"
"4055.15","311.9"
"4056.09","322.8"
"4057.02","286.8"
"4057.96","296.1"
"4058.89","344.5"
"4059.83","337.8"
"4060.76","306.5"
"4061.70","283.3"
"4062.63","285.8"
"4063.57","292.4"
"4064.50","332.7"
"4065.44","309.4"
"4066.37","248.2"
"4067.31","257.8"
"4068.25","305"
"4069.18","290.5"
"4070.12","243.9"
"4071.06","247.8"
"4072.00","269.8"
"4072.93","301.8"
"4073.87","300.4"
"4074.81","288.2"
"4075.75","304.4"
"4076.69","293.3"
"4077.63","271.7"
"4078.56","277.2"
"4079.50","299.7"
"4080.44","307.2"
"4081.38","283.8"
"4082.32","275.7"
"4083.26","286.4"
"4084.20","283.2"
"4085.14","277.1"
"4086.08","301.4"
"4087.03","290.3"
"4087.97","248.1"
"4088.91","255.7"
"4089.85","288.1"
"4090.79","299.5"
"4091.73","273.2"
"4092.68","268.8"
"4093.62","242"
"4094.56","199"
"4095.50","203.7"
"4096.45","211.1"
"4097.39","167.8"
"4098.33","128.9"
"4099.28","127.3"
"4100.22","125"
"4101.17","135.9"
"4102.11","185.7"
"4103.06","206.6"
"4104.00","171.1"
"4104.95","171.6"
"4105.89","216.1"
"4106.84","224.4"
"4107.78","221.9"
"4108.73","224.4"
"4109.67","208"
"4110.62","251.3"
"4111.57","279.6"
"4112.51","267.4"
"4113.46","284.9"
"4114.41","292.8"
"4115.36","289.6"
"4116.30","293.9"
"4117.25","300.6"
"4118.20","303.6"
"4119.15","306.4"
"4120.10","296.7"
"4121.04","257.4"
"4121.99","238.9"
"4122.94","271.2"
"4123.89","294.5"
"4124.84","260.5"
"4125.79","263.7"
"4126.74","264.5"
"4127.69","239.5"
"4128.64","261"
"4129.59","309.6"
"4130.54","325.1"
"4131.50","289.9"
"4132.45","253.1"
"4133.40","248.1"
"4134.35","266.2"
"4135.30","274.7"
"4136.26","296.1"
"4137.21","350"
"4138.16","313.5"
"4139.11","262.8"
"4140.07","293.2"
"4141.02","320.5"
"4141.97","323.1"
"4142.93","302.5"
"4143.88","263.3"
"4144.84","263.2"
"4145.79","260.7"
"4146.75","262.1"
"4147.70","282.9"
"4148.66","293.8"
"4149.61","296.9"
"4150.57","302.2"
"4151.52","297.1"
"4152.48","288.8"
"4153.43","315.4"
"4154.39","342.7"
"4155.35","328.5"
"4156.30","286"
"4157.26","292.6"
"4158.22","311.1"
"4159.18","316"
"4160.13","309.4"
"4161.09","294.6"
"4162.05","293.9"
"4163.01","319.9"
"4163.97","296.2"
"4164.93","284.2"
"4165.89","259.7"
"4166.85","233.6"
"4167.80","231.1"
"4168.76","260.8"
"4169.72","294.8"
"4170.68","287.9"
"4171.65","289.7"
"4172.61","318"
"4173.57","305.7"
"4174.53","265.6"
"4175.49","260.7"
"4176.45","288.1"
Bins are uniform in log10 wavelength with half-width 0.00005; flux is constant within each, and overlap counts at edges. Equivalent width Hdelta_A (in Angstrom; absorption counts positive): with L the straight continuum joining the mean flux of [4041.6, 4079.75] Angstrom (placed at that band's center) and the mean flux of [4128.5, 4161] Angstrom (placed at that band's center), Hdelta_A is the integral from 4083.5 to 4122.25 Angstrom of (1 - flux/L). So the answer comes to 7.2 Angstrom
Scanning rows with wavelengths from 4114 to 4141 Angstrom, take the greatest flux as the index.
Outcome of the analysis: 350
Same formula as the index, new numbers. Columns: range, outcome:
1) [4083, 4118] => 301.4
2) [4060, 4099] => 332.7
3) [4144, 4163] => 342.7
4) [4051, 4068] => 344.5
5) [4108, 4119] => 303.6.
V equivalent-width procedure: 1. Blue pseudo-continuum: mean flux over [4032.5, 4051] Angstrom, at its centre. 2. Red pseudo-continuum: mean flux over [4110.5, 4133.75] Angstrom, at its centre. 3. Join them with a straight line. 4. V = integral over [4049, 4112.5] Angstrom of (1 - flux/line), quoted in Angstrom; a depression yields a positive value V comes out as 7.38 Angstrom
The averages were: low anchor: 310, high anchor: 278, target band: 261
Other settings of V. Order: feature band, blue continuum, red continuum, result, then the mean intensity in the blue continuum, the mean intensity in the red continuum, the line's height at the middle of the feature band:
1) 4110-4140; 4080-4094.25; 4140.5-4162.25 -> 0.9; 278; 298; 290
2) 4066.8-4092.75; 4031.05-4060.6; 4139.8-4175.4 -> 1.8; 308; 291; 303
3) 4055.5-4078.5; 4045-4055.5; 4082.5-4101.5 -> -1.8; 298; 232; 271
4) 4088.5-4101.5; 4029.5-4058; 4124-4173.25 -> 3.8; 306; 288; 297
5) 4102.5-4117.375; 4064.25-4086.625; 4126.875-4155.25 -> 2.3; 285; 290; 288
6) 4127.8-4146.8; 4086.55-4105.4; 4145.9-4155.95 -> -0.7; 210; 300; 277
